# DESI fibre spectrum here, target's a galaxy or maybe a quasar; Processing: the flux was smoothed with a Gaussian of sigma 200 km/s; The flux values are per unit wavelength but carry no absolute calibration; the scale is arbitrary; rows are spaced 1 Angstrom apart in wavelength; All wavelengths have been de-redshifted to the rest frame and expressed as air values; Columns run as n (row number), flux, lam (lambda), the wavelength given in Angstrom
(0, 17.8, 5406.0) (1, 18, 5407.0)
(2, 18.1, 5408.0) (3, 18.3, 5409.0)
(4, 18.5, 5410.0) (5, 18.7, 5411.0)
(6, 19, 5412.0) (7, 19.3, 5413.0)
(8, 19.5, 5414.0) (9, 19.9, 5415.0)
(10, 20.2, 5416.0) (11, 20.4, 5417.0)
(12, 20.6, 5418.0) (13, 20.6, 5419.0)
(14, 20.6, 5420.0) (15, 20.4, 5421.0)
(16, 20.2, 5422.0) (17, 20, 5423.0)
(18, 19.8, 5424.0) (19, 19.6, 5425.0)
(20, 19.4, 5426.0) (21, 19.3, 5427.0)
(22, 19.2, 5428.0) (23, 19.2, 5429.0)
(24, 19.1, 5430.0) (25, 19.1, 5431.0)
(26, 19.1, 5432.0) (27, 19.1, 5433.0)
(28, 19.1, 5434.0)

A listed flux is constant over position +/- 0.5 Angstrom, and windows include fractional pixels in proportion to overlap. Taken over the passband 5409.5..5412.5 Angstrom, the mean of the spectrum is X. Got 18.7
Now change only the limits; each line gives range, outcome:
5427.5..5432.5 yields 19.1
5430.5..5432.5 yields 19.1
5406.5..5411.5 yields 18.3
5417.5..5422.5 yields 20.5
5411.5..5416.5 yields 19.6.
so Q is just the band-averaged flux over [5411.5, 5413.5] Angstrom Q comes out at 19.1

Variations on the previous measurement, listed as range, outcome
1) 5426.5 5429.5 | 19.2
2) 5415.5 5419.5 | 20.4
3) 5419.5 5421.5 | 20.5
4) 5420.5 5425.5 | 20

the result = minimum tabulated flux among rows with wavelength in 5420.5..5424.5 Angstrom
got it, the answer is 19.8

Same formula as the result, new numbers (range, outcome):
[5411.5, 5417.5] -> 19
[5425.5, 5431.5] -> 19.1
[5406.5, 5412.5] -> 18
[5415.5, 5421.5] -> 20.2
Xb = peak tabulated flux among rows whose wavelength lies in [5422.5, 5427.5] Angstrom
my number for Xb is 20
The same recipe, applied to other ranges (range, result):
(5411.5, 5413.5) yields 19.3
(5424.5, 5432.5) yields 19.6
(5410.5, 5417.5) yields 20.4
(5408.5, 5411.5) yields 18.7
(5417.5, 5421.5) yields 20.6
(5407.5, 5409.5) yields 18.3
